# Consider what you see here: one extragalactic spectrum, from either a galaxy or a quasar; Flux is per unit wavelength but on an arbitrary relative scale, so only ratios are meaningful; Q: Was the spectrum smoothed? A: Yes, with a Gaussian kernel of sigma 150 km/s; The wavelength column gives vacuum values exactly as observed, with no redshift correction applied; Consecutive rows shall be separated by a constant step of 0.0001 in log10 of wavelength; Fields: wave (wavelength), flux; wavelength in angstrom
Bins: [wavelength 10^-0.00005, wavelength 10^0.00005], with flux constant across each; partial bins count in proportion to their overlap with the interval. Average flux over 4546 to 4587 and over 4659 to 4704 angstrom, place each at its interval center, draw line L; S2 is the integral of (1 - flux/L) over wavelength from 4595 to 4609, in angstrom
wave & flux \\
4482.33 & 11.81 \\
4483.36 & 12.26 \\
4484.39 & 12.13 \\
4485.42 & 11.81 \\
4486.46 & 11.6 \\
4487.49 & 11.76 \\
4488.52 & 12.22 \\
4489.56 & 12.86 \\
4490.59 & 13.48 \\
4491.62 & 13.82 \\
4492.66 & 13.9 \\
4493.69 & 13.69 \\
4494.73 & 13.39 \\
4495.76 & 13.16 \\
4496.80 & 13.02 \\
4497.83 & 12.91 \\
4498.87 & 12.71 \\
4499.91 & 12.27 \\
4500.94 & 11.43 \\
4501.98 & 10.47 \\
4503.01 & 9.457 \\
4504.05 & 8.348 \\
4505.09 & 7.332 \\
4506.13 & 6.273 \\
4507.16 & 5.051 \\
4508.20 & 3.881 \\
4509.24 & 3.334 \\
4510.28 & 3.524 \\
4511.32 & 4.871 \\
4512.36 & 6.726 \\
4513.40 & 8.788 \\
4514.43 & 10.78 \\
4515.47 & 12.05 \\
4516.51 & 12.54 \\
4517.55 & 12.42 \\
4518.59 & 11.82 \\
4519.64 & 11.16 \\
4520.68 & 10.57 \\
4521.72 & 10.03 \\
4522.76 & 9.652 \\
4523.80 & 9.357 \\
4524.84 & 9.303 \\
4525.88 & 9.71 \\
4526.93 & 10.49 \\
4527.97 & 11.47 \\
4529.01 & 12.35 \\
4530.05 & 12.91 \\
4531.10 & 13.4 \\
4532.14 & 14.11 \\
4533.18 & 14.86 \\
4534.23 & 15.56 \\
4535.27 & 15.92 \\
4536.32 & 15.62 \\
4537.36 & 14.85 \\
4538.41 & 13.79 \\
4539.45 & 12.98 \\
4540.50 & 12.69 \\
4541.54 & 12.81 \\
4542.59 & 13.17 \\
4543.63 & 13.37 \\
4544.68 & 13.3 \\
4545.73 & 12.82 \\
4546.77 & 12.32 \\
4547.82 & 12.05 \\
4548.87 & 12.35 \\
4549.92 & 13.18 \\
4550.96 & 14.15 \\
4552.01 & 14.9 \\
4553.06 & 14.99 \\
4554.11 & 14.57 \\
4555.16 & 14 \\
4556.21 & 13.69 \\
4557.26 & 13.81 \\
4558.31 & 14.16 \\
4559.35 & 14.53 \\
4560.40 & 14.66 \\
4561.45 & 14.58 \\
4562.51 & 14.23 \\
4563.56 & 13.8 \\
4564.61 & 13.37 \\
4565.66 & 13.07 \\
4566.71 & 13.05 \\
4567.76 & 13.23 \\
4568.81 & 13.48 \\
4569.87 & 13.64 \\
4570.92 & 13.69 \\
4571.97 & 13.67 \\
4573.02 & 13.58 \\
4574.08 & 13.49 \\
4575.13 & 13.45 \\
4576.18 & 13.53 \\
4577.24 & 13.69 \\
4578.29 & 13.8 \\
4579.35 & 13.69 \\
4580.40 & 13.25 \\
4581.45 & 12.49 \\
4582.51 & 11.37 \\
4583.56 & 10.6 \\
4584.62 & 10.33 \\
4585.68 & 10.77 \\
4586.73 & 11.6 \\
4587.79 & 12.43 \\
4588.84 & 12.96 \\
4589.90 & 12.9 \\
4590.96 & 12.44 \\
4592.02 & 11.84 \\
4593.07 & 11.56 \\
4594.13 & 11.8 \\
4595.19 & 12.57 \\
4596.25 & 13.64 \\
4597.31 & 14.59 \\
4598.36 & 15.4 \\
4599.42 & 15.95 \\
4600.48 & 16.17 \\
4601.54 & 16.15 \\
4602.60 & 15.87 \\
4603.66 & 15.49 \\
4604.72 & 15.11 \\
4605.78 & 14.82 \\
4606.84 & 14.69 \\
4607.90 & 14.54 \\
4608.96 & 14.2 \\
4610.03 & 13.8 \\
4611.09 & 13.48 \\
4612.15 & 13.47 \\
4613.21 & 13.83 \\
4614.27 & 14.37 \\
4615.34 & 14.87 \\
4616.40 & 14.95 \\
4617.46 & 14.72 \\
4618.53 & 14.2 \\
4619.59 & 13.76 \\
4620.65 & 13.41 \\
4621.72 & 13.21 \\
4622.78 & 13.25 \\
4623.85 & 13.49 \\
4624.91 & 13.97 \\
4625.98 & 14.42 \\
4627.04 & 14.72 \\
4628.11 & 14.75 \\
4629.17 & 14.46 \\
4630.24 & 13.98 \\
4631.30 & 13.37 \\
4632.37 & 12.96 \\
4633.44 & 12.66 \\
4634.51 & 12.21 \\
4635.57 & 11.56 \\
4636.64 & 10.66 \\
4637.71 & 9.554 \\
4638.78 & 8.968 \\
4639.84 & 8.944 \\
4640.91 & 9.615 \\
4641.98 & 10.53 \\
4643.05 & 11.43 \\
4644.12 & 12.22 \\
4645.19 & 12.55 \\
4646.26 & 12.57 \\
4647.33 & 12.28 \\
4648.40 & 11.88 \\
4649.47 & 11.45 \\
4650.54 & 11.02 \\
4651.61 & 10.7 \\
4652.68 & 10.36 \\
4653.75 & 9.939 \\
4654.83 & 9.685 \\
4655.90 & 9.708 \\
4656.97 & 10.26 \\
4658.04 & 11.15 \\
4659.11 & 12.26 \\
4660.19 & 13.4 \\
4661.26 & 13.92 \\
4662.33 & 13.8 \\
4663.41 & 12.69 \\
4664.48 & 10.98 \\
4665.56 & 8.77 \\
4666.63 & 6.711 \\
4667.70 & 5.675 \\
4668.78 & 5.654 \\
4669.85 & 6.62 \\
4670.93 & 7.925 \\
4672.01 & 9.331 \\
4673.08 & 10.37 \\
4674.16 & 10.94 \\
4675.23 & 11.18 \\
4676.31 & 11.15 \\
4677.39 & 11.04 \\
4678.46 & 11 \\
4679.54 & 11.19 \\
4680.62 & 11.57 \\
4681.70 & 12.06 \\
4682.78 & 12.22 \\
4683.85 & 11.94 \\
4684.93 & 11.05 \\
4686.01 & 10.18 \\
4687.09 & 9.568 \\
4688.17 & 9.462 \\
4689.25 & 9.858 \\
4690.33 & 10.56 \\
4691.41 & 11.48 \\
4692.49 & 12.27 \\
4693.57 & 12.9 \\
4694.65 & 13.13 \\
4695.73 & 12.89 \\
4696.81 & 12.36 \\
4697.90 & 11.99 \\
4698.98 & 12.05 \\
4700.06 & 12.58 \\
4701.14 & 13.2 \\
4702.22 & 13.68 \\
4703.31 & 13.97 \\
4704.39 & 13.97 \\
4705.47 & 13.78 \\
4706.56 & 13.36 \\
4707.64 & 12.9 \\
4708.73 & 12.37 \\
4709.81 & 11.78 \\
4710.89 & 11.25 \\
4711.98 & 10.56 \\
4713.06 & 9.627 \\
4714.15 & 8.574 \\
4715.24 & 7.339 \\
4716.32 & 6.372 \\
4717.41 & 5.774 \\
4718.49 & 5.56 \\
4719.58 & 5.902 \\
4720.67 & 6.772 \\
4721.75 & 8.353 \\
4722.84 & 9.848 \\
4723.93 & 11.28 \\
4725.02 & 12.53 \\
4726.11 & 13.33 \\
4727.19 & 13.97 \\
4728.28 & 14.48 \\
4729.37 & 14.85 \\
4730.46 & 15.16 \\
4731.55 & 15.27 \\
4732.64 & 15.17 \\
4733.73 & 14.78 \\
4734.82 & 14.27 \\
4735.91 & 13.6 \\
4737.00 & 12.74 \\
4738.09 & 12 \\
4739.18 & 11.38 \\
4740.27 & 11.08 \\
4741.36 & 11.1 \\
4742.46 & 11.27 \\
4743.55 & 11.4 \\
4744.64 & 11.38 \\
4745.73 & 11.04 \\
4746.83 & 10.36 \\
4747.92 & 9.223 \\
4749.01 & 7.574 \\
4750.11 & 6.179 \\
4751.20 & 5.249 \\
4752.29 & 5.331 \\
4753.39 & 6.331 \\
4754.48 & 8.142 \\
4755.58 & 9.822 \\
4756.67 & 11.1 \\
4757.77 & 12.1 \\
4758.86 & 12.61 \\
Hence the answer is -2.7 angstrom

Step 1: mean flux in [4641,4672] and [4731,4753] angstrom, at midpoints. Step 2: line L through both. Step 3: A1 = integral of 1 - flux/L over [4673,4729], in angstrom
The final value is -1.9 angstrom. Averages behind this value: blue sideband 10.5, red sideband 11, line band 11.1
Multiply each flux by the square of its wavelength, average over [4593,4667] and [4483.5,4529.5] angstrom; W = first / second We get 1.30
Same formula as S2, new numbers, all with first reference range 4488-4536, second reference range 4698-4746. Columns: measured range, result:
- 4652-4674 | 2.8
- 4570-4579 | -2.1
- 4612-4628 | -4.0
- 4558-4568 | -2.6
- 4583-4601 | -2.7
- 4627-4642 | -0.8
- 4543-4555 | -2.7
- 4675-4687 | 0.2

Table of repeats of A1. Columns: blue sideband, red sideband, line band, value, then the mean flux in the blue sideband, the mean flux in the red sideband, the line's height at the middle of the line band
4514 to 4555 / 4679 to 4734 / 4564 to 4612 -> -4.43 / 12.7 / 11.5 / 12.3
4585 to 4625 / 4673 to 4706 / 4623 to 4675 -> 6.58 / 13.8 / 11.8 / 12.8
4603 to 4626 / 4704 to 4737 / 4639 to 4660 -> 3.62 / 14.2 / 11.4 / 13.3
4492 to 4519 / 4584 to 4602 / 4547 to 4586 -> -4.26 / 9.78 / 13.1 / 12.1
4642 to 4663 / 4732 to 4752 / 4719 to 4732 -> -0.74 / 11.6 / 11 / 11.1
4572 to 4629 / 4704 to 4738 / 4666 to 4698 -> 4.47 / 13.7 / 11.5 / 12.2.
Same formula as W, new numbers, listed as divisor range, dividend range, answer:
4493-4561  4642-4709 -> 1.03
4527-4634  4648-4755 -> 0.84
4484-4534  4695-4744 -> 1.20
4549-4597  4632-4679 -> 0.83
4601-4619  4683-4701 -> 0.82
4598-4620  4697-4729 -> 0.78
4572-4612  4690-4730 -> 0.88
